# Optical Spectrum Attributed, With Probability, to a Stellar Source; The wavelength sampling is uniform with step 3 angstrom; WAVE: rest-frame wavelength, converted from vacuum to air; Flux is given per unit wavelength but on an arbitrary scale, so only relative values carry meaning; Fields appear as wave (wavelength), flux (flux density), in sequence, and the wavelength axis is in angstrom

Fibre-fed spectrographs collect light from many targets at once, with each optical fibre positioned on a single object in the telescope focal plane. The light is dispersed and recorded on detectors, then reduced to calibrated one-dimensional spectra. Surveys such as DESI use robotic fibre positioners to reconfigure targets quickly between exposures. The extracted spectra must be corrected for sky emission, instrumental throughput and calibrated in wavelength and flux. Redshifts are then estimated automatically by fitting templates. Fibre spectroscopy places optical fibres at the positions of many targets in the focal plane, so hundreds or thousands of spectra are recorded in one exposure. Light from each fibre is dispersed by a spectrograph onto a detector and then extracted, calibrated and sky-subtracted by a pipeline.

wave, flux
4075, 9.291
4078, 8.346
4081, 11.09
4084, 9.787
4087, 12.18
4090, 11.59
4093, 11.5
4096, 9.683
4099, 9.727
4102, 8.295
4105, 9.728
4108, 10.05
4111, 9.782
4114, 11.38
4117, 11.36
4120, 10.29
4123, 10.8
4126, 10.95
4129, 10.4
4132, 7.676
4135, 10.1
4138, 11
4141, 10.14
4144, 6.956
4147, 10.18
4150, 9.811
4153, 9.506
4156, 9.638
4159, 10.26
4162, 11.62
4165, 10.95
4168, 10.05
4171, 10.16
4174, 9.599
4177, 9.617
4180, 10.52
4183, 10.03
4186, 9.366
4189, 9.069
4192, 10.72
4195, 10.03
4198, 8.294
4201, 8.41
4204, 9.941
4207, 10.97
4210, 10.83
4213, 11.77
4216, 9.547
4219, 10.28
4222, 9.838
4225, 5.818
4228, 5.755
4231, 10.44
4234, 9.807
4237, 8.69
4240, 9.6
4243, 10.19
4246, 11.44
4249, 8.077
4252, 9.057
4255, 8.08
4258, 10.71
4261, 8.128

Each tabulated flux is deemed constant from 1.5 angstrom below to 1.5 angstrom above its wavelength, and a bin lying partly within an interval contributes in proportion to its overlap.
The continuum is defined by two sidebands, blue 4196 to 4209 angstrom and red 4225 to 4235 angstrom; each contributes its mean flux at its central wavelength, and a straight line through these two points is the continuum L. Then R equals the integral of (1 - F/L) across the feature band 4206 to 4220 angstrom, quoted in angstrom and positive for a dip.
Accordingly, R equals -2.6 angstrom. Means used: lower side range 9.48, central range 10.7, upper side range 8.18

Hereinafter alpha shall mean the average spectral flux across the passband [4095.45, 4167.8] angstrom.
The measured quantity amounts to 10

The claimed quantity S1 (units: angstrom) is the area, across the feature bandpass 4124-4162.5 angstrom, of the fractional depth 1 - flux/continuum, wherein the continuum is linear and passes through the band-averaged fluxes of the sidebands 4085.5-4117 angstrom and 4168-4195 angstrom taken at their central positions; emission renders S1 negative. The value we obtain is 1.23 angstrom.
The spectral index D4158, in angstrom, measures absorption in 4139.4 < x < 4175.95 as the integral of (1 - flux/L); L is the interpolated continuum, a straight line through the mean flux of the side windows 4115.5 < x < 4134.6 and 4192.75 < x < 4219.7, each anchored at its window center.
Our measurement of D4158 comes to 0.9 angstrom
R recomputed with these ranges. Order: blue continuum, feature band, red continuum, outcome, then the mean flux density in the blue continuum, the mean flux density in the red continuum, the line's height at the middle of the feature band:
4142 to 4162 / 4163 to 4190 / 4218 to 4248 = -1.50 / 9.58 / 9.15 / 9.45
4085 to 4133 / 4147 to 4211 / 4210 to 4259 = -1.13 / 10.4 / 9.35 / 9.8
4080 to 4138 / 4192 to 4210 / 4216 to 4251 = -0.59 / 10.3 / 9.1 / 9.43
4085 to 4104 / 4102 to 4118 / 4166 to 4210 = 0.19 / 10.5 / 9.82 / 10.4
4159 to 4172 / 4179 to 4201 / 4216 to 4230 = 0.01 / 10.7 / 8.19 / 9.61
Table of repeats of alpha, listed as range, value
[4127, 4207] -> 9.8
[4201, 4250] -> 9.54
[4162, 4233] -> 9.7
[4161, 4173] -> 10.6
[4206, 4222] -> 10.6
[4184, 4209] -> 9.63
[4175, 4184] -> 10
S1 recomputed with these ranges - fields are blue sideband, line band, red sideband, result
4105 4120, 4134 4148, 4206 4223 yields 1.2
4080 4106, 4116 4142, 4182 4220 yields -0.1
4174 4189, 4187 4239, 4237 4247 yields 2.7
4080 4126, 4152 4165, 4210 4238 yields -0.6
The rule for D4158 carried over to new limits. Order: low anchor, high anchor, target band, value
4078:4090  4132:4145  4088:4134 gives -0.6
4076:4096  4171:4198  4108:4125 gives -0.5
